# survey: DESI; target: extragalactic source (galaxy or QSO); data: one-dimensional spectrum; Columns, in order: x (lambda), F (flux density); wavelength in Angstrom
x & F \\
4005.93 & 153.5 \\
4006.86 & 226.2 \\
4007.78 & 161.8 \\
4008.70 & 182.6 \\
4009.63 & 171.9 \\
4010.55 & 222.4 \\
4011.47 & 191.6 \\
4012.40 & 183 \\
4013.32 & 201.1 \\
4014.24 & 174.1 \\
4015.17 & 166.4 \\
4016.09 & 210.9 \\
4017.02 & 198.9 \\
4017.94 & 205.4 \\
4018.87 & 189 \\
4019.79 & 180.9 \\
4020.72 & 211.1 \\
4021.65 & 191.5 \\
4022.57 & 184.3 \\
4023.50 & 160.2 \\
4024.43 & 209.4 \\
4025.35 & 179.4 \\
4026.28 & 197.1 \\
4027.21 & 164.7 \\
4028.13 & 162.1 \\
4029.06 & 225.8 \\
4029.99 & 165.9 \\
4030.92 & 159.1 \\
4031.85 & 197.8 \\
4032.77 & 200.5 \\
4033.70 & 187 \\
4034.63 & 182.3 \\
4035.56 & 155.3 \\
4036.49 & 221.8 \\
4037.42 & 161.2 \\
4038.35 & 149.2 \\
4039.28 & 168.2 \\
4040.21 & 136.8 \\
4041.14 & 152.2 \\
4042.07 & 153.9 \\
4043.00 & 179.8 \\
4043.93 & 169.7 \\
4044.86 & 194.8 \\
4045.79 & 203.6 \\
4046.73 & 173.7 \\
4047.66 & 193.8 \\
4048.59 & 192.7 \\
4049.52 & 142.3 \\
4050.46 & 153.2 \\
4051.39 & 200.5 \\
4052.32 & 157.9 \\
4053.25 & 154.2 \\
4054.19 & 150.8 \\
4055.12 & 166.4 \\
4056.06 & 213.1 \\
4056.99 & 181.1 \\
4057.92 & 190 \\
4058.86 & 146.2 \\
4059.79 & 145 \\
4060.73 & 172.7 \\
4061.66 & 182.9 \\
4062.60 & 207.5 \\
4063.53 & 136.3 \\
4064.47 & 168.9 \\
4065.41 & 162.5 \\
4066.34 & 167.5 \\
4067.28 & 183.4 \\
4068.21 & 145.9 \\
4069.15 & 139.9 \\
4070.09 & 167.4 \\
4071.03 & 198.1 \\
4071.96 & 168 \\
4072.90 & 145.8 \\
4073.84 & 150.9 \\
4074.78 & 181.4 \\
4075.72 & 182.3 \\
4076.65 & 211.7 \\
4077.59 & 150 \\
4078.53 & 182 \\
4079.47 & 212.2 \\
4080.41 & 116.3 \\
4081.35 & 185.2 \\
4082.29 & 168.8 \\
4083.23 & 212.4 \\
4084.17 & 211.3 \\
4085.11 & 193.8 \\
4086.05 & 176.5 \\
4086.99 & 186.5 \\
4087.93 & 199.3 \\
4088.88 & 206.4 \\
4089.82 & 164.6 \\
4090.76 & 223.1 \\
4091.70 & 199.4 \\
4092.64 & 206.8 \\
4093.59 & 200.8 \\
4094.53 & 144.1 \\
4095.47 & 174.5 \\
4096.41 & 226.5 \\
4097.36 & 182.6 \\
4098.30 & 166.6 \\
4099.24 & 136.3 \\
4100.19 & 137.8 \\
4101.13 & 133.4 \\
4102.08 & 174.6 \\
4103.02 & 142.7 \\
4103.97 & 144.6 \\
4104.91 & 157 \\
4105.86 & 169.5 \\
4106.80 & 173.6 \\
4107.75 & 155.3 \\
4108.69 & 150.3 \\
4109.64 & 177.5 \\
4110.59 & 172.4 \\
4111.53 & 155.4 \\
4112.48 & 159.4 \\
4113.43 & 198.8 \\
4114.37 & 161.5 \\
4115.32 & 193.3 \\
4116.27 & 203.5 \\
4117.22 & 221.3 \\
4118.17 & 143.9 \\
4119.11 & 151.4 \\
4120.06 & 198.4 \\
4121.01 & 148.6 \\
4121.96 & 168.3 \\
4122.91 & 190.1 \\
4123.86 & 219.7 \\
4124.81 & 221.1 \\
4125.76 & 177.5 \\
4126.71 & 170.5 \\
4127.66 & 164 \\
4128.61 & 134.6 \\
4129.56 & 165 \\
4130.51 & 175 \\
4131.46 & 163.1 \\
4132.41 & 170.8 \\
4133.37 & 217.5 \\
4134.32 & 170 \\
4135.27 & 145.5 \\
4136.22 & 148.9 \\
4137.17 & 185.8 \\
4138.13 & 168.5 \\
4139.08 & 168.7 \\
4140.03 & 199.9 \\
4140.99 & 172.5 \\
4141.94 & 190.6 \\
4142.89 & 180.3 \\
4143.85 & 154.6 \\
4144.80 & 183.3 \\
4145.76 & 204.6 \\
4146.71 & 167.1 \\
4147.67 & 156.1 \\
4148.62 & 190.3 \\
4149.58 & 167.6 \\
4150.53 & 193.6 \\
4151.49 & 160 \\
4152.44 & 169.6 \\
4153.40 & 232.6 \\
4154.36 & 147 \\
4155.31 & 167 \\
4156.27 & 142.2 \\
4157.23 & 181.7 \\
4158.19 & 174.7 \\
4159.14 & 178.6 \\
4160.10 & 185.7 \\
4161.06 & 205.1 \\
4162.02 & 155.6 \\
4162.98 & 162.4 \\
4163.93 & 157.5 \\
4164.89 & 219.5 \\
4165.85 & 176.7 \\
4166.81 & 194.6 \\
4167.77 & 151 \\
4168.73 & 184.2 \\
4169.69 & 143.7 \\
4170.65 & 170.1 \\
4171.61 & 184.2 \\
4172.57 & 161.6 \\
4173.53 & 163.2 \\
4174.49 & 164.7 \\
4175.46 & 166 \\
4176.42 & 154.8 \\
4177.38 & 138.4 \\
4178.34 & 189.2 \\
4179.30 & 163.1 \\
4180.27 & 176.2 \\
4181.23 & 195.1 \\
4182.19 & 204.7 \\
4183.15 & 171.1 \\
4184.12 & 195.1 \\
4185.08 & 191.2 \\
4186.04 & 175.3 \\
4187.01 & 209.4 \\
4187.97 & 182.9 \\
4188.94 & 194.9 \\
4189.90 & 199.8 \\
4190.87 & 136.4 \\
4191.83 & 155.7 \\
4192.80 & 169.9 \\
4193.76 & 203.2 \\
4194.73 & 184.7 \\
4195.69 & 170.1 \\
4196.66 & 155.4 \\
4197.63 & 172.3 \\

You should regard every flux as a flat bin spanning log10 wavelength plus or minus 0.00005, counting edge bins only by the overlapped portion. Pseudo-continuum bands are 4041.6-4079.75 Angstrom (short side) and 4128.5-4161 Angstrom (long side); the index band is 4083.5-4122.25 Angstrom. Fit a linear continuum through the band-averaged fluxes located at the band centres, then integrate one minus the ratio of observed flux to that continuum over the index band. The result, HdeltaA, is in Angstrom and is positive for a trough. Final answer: -0.45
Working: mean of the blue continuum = 172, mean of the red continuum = 175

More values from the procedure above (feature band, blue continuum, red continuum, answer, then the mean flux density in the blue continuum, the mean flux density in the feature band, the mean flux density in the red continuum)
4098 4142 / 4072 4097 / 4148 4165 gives 2.5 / 185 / 170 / 176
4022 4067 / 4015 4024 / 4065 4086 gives 2.2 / 191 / 175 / 175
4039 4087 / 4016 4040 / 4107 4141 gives 2.1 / 184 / 173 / 175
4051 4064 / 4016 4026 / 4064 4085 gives 0.6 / 192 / 172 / 174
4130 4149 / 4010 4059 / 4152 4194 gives 0.2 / 181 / 176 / 176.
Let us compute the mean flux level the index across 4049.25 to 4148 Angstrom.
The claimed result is 174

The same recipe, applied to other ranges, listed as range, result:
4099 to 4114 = 159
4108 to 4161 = 176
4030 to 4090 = 175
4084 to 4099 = 190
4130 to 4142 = 175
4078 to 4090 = 186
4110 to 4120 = 177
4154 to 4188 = 175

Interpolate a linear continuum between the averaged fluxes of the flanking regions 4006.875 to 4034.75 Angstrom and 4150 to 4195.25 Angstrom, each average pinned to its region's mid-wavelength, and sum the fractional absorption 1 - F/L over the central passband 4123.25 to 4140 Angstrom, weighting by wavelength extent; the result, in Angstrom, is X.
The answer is 0.4 Angstrom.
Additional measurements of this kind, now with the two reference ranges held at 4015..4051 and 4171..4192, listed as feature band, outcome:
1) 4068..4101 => 0.09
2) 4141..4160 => 0.13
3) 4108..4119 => 0.20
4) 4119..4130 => 0.08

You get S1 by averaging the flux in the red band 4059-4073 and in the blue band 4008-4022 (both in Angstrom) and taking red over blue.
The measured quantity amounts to 0.87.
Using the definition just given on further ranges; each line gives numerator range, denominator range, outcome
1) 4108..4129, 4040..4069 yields 1.04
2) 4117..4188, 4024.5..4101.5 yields 1.00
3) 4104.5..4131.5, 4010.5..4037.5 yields 0.93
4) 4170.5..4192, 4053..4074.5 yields 1.05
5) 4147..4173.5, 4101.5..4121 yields 1.03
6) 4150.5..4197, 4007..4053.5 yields 0.97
